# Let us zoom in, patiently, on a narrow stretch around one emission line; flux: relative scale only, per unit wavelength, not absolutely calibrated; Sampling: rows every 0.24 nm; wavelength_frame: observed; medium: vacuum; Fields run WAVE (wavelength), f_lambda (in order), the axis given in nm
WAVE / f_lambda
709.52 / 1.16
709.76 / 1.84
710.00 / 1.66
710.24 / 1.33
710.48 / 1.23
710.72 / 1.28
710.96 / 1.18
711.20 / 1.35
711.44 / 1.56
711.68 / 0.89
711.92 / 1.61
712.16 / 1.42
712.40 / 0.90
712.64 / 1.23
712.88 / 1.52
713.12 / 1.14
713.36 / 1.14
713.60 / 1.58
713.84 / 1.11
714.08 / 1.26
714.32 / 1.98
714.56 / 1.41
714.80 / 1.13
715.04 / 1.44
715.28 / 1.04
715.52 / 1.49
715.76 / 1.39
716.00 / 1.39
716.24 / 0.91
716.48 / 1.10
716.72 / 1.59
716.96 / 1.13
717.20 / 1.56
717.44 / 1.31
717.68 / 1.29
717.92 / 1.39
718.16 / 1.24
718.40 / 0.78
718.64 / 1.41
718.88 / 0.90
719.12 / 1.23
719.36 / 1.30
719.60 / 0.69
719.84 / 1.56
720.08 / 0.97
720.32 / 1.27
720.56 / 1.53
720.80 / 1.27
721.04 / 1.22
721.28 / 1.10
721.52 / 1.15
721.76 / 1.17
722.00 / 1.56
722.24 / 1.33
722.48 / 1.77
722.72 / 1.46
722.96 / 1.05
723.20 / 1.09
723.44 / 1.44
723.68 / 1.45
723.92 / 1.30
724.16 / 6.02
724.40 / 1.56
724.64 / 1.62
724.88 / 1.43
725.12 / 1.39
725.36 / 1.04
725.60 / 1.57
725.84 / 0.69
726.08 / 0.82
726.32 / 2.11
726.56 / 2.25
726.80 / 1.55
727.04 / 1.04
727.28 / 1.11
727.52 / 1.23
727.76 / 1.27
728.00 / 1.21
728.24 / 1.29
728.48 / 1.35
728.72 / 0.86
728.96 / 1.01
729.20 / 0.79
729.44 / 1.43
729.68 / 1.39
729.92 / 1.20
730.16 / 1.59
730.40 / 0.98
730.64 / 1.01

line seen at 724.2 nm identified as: H-alpha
